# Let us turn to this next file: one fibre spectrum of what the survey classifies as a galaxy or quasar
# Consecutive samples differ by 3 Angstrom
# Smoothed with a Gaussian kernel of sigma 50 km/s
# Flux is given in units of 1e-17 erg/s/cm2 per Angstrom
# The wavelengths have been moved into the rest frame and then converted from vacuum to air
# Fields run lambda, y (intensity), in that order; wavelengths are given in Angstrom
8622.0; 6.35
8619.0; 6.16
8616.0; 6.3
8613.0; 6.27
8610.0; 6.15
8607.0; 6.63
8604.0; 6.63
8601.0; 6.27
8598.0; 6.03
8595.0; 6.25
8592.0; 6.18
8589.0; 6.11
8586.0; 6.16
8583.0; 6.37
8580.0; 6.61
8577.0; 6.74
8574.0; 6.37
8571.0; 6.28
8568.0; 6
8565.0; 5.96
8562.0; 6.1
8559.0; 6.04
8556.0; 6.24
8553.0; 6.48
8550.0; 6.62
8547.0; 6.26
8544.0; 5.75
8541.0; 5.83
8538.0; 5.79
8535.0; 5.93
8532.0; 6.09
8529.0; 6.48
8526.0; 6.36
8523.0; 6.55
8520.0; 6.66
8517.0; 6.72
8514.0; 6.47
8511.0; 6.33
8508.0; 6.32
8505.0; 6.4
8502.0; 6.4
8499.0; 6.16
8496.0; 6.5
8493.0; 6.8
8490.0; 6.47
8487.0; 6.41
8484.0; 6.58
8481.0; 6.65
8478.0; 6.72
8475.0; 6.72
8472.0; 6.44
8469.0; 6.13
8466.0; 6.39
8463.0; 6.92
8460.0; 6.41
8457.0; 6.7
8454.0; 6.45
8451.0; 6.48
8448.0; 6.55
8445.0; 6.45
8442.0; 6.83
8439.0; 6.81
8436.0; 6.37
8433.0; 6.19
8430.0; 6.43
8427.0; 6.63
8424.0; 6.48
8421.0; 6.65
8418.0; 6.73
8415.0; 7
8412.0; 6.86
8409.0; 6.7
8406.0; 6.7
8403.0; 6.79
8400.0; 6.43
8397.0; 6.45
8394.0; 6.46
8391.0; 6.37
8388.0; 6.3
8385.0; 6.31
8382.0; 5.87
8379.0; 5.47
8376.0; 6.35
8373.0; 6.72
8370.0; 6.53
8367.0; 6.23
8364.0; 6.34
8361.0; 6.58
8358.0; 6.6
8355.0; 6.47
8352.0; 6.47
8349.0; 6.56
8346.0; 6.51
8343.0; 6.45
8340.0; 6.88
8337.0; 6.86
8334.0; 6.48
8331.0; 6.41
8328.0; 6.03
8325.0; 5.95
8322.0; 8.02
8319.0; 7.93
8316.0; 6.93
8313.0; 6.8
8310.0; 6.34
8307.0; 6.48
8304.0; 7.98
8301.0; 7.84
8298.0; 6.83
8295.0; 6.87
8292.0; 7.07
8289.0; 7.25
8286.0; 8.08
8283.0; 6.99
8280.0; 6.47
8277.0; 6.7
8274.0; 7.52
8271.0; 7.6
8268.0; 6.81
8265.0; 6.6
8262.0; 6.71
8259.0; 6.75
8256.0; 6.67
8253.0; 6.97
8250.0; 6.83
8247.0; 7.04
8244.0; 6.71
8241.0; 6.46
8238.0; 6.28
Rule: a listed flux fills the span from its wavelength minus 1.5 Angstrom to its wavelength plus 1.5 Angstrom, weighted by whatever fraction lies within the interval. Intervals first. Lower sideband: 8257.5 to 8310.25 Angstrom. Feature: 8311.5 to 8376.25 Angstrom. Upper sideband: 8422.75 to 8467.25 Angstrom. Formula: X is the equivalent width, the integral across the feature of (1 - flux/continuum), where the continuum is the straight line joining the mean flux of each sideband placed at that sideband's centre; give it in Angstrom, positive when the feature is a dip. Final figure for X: 2.12 Angstrom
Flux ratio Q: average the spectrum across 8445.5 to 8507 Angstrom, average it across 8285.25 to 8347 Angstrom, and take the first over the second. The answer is 0.9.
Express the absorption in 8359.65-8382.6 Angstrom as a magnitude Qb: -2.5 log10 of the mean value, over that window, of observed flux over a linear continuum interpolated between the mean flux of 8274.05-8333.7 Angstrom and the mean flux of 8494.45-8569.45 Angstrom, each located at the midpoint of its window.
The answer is 0.08 mag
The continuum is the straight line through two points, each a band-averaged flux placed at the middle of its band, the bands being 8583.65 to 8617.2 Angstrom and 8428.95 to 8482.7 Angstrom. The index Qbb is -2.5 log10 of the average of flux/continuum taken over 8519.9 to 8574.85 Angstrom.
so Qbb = 0.03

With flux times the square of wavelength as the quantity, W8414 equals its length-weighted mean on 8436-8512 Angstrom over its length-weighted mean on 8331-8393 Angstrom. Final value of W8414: 1.0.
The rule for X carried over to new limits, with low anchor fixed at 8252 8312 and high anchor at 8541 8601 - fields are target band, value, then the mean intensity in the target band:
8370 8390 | 1.6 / 6.2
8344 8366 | 1.1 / 6.5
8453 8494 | -0.4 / 6.55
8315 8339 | 0.3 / 6.83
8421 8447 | 0.3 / 6.53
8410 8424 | -0.2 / 6.77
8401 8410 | 0.0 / 6.71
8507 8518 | -0.1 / 6.45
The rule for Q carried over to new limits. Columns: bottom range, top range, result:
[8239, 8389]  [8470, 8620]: 0.94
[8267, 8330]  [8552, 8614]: 0.89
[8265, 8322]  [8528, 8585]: 0.87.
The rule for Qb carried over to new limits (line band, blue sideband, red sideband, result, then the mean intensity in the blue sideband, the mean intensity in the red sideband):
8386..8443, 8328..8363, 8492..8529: -0.01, 6.54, 6.47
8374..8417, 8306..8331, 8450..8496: 0.04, 6.79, 6.55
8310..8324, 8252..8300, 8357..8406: -0.08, 7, 6.37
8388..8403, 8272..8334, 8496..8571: 0.04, 7.02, 6.25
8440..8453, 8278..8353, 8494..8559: -0.01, 6.9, 6.3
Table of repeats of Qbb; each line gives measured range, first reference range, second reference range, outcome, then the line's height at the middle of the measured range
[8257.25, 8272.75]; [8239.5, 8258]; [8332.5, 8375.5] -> -0.03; 6.74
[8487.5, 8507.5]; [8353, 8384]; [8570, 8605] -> -0.02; 6.33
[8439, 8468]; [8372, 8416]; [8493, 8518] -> -0.02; 6.44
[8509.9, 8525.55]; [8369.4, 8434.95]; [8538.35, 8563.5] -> -0.05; 6.22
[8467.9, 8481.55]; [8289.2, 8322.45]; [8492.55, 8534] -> 0.01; 6.57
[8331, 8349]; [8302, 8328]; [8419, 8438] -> 0.05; 6.89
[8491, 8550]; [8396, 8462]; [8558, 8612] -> 0.02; 6.41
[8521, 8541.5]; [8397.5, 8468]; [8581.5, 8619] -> 0.04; 6.41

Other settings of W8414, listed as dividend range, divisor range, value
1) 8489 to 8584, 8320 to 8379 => 1.01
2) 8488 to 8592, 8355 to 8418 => 1.01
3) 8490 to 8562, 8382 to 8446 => 0.99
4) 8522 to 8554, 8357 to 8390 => 1.02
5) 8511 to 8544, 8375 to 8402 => 1.04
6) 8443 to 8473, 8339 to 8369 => 1.02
